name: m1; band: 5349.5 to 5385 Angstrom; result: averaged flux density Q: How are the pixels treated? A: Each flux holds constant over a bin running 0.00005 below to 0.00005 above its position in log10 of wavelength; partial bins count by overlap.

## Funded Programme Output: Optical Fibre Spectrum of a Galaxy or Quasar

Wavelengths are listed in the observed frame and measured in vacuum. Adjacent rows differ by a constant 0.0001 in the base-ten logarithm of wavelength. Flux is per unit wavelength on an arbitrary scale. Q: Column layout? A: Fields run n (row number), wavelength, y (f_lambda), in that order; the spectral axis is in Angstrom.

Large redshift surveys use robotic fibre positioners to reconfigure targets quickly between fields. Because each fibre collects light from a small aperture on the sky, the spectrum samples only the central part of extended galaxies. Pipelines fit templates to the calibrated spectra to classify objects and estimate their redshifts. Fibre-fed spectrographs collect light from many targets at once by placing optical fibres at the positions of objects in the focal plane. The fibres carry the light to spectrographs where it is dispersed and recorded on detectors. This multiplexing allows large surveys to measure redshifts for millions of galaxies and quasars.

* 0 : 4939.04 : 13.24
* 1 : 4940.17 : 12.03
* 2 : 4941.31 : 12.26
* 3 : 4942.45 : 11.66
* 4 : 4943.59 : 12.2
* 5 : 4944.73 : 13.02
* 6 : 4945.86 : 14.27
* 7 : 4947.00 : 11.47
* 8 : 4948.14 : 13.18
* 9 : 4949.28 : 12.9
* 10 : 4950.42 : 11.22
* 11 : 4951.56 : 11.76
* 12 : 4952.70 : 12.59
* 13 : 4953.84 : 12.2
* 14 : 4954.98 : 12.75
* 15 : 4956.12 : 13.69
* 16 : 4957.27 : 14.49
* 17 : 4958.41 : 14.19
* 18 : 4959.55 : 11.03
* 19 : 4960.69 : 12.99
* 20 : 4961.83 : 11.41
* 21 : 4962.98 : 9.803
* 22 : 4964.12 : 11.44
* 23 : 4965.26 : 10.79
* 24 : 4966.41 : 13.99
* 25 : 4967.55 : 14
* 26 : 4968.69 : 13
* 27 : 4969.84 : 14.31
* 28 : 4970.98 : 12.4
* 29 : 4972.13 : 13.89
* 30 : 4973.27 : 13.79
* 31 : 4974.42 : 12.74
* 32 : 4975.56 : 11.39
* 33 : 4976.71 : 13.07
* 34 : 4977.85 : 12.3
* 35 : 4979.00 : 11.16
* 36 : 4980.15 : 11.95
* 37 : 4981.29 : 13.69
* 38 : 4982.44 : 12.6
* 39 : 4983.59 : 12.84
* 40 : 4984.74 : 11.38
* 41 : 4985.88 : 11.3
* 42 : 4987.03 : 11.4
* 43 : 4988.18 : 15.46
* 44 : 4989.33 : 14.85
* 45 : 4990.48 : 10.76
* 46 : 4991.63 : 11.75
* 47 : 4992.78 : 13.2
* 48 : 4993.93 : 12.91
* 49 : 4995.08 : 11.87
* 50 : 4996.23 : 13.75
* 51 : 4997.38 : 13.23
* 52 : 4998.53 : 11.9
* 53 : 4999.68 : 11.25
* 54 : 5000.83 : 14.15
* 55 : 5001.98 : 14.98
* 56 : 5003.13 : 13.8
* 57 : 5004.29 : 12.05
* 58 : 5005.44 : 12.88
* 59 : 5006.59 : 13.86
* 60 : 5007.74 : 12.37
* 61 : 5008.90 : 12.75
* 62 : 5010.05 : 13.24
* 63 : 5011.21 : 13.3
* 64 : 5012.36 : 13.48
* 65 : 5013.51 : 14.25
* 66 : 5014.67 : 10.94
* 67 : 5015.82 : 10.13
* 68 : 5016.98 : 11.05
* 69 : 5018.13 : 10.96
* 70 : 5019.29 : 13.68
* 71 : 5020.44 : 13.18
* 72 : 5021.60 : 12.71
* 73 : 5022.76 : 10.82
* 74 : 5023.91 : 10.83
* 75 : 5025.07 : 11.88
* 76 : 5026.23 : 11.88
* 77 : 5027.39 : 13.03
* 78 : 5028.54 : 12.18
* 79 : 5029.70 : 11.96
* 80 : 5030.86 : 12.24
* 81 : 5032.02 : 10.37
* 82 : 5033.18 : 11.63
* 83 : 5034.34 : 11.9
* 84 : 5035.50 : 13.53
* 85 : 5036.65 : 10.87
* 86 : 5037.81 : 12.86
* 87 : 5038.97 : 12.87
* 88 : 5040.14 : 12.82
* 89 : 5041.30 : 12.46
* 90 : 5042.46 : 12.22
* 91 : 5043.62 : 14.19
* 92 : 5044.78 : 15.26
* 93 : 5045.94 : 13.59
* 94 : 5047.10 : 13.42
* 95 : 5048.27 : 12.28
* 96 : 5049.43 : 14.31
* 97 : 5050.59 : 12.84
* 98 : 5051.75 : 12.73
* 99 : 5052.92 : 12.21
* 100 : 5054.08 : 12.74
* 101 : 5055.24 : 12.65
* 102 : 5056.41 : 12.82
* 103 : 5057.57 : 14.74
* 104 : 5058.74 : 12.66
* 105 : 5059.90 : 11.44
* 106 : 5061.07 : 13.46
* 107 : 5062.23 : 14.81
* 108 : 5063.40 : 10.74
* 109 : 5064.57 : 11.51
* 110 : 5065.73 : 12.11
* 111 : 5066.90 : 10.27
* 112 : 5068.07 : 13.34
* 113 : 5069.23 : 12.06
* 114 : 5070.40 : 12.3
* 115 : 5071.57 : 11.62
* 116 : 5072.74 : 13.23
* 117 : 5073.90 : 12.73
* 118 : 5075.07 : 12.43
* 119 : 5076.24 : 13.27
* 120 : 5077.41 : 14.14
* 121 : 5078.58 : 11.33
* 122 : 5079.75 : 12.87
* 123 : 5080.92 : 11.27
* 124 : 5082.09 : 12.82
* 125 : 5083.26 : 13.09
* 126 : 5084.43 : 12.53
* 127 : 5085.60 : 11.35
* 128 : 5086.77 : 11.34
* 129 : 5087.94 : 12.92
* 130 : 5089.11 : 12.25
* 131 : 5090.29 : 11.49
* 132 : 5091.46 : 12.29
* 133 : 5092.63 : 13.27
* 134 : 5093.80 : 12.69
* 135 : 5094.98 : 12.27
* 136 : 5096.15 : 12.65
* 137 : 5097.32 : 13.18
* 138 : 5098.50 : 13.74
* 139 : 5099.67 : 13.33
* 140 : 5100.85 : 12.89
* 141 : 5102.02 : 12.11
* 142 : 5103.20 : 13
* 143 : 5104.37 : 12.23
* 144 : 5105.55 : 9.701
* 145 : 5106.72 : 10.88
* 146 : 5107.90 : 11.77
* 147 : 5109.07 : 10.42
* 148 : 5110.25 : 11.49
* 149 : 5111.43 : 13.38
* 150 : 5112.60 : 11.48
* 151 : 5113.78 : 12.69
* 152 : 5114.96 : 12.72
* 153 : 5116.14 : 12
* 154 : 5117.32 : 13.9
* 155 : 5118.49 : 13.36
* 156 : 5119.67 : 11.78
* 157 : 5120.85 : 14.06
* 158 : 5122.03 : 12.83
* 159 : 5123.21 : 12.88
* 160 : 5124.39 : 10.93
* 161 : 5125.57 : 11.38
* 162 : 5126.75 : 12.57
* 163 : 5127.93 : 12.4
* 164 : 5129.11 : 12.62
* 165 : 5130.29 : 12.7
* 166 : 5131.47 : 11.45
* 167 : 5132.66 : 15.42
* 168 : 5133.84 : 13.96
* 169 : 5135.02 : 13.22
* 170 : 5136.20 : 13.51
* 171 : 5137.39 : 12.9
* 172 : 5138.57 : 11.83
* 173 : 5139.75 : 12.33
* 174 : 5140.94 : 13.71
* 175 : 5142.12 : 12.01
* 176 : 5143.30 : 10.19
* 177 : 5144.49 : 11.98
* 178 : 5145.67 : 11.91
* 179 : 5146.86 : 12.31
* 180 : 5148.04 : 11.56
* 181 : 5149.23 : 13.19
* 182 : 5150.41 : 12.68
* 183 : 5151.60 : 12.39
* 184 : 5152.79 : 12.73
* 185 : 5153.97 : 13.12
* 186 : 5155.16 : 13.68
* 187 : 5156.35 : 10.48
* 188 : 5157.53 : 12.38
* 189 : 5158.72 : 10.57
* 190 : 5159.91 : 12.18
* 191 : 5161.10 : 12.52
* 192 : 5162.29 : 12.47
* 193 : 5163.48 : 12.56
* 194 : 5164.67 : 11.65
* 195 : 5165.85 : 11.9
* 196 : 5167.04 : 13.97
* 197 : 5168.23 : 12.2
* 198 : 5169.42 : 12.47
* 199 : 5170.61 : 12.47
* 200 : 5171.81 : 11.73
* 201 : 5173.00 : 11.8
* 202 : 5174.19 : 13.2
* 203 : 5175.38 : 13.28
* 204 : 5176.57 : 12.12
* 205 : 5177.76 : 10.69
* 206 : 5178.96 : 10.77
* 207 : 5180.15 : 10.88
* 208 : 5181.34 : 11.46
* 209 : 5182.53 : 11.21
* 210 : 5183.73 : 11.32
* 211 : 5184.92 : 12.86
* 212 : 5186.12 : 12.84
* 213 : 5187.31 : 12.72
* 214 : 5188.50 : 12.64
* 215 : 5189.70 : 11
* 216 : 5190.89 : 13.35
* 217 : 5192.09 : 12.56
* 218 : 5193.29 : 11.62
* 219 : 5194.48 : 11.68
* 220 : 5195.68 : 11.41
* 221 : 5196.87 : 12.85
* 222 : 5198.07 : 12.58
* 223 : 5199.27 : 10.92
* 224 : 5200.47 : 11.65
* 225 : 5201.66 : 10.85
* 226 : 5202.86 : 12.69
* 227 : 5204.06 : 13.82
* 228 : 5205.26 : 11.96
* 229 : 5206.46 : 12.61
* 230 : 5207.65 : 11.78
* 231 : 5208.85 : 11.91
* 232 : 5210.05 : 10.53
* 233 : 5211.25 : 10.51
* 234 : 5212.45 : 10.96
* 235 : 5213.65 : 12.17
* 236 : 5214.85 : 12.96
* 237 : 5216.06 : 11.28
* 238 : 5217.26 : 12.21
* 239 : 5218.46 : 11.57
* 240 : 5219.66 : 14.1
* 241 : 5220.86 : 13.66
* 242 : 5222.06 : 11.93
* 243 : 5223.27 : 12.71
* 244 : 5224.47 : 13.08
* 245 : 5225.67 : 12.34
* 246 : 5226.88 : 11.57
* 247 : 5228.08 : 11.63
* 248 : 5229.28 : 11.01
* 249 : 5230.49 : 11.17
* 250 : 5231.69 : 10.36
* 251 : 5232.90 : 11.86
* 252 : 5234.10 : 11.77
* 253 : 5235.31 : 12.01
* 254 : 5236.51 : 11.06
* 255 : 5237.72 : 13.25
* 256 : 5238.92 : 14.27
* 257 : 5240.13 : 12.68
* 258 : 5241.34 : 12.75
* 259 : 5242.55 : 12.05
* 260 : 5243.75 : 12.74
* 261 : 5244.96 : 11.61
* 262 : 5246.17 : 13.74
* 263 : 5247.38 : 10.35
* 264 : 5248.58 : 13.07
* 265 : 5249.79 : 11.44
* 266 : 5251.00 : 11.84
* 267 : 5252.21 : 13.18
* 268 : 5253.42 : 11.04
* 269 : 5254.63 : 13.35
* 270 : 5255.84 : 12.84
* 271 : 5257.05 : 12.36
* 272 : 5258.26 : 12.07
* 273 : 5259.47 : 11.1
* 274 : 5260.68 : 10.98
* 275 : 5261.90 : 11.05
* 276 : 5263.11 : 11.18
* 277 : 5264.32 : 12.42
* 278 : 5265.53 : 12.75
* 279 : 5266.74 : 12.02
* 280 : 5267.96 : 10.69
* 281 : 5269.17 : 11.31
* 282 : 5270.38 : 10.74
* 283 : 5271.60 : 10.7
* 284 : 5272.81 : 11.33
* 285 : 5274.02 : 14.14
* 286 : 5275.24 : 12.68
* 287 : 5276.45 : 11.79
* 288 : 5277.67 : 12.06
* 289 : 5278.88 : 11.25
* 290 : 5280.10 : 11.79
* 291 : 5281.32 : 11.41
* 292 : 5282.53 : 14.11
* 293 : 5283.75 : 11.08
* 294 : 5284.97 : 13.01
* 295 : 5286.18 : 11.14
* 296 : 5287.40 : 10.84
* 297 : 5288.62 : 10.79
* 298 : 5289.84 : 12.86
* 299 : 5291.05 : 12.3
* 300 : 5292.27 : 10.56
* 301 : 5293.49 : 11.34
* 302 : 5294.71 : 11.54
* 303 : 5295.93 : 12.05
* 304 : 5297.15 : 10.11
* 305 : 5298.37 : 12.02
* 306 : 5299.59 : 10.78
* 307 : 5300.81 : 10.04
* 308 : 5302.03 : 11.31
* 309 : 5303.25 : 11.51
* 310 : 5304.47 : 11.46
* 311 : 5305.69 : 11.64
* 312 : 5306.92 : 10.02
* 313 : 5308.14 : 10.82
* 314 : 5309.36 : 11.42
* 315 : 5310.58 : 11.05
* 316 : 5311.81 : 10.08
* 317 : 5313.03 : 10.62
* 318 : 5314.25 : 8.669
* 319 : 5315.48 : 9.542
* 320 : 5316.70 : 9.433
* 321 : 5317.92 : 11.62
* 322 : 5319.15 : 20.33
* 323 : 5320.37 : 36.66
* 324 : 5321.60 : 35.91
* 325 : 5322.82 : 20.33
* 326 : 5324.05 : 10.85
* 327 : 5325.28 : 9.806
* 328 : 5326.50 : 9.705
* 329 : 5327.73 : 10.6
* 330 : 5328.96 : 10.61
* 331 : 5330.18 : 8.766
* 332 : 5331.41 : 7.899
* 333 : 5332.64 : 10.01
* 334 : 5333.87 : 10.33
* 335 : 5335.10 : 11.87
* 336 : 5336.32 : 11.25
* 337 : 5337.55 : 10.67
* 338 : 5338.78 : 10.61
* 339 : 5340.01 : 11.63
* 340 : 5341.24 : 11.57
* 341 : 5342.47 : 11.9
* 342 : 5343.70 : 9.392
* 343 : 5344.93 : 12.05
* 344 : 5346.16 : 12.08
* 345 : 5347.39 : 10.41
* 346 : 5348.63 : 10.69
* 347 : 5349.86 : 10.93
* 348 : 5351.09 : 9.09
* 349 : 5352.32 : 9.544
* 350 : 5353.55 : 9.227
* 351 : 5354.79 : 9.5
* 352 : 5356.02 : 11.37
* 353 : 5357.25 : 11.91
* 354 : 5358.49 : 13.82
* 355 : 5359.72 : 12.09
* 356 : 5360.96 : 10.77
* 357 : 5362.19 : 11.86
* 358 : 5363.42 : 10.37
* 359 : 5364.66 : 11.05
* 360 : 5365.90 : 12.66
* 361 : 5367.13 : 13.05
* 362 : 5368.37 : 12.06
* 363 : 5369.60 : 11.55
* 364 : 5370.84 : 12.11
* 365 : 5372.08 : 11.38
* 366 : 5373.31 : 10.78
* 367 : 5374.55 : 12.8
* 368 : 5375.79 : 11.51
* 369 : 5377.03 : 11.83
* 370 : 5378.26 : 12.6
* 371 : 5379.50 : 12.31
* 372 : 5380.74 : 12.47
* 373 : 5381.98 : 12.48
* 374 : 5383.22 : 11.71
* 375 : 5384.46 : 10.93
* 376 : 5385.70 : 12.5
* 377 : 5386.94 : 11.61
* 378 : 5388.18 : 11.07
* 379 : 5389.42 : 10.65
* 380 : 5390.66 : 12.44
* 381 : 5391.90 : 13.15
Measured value 11.5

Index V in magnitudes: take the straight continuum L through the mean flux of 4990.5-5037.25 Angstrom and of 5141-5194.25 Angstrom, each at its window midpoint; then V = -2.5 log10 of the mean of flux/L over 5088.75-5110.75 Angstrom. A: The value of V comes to 0.01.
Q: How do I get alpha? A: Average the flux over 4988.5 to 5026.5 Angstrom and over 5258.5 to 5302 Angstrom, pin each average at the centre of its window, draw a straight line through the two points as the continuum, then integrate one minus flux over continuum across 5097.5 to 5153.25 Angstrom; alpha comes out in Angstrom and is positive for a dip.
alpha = -1.29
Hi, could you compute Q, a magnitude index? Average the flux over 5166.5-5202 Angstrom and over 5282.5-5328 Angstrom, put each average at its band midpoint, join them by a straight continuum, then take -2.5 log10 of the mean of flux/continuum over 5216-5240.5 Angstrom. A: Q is 0.013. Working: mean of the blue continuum 12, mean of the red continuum 12.8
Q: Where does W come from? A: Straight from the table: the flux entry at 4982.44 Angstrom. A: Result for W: 12.6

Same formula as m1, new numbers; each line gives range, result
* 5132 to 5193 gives 12.3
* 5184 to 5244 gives 12.1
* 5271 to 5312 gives 11.5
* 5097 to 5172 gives 12.4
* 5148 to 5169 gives 12.4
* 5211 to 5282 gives 12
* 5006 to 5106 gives 12.5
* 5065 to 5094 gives 12.4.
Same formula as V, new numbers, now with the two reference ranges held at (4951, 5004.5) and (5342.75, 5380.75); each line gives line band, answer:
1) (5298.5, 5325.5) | -0.197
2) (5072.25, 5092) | -0.008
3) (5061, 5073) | 0.013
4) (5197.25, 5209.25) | -0.015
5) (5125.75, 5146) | -0.041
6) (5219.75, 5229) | -0.055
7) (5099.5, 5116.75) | 0.025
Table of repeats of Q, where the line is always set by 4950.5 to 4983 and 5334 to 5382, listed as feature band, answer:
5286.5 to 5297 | 0.01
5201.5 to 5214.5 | 0.00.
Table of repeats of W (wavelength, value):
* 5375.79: 11.51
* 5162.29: 12.47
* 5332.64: 10.01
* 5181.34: 11.46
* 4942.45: 11.66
